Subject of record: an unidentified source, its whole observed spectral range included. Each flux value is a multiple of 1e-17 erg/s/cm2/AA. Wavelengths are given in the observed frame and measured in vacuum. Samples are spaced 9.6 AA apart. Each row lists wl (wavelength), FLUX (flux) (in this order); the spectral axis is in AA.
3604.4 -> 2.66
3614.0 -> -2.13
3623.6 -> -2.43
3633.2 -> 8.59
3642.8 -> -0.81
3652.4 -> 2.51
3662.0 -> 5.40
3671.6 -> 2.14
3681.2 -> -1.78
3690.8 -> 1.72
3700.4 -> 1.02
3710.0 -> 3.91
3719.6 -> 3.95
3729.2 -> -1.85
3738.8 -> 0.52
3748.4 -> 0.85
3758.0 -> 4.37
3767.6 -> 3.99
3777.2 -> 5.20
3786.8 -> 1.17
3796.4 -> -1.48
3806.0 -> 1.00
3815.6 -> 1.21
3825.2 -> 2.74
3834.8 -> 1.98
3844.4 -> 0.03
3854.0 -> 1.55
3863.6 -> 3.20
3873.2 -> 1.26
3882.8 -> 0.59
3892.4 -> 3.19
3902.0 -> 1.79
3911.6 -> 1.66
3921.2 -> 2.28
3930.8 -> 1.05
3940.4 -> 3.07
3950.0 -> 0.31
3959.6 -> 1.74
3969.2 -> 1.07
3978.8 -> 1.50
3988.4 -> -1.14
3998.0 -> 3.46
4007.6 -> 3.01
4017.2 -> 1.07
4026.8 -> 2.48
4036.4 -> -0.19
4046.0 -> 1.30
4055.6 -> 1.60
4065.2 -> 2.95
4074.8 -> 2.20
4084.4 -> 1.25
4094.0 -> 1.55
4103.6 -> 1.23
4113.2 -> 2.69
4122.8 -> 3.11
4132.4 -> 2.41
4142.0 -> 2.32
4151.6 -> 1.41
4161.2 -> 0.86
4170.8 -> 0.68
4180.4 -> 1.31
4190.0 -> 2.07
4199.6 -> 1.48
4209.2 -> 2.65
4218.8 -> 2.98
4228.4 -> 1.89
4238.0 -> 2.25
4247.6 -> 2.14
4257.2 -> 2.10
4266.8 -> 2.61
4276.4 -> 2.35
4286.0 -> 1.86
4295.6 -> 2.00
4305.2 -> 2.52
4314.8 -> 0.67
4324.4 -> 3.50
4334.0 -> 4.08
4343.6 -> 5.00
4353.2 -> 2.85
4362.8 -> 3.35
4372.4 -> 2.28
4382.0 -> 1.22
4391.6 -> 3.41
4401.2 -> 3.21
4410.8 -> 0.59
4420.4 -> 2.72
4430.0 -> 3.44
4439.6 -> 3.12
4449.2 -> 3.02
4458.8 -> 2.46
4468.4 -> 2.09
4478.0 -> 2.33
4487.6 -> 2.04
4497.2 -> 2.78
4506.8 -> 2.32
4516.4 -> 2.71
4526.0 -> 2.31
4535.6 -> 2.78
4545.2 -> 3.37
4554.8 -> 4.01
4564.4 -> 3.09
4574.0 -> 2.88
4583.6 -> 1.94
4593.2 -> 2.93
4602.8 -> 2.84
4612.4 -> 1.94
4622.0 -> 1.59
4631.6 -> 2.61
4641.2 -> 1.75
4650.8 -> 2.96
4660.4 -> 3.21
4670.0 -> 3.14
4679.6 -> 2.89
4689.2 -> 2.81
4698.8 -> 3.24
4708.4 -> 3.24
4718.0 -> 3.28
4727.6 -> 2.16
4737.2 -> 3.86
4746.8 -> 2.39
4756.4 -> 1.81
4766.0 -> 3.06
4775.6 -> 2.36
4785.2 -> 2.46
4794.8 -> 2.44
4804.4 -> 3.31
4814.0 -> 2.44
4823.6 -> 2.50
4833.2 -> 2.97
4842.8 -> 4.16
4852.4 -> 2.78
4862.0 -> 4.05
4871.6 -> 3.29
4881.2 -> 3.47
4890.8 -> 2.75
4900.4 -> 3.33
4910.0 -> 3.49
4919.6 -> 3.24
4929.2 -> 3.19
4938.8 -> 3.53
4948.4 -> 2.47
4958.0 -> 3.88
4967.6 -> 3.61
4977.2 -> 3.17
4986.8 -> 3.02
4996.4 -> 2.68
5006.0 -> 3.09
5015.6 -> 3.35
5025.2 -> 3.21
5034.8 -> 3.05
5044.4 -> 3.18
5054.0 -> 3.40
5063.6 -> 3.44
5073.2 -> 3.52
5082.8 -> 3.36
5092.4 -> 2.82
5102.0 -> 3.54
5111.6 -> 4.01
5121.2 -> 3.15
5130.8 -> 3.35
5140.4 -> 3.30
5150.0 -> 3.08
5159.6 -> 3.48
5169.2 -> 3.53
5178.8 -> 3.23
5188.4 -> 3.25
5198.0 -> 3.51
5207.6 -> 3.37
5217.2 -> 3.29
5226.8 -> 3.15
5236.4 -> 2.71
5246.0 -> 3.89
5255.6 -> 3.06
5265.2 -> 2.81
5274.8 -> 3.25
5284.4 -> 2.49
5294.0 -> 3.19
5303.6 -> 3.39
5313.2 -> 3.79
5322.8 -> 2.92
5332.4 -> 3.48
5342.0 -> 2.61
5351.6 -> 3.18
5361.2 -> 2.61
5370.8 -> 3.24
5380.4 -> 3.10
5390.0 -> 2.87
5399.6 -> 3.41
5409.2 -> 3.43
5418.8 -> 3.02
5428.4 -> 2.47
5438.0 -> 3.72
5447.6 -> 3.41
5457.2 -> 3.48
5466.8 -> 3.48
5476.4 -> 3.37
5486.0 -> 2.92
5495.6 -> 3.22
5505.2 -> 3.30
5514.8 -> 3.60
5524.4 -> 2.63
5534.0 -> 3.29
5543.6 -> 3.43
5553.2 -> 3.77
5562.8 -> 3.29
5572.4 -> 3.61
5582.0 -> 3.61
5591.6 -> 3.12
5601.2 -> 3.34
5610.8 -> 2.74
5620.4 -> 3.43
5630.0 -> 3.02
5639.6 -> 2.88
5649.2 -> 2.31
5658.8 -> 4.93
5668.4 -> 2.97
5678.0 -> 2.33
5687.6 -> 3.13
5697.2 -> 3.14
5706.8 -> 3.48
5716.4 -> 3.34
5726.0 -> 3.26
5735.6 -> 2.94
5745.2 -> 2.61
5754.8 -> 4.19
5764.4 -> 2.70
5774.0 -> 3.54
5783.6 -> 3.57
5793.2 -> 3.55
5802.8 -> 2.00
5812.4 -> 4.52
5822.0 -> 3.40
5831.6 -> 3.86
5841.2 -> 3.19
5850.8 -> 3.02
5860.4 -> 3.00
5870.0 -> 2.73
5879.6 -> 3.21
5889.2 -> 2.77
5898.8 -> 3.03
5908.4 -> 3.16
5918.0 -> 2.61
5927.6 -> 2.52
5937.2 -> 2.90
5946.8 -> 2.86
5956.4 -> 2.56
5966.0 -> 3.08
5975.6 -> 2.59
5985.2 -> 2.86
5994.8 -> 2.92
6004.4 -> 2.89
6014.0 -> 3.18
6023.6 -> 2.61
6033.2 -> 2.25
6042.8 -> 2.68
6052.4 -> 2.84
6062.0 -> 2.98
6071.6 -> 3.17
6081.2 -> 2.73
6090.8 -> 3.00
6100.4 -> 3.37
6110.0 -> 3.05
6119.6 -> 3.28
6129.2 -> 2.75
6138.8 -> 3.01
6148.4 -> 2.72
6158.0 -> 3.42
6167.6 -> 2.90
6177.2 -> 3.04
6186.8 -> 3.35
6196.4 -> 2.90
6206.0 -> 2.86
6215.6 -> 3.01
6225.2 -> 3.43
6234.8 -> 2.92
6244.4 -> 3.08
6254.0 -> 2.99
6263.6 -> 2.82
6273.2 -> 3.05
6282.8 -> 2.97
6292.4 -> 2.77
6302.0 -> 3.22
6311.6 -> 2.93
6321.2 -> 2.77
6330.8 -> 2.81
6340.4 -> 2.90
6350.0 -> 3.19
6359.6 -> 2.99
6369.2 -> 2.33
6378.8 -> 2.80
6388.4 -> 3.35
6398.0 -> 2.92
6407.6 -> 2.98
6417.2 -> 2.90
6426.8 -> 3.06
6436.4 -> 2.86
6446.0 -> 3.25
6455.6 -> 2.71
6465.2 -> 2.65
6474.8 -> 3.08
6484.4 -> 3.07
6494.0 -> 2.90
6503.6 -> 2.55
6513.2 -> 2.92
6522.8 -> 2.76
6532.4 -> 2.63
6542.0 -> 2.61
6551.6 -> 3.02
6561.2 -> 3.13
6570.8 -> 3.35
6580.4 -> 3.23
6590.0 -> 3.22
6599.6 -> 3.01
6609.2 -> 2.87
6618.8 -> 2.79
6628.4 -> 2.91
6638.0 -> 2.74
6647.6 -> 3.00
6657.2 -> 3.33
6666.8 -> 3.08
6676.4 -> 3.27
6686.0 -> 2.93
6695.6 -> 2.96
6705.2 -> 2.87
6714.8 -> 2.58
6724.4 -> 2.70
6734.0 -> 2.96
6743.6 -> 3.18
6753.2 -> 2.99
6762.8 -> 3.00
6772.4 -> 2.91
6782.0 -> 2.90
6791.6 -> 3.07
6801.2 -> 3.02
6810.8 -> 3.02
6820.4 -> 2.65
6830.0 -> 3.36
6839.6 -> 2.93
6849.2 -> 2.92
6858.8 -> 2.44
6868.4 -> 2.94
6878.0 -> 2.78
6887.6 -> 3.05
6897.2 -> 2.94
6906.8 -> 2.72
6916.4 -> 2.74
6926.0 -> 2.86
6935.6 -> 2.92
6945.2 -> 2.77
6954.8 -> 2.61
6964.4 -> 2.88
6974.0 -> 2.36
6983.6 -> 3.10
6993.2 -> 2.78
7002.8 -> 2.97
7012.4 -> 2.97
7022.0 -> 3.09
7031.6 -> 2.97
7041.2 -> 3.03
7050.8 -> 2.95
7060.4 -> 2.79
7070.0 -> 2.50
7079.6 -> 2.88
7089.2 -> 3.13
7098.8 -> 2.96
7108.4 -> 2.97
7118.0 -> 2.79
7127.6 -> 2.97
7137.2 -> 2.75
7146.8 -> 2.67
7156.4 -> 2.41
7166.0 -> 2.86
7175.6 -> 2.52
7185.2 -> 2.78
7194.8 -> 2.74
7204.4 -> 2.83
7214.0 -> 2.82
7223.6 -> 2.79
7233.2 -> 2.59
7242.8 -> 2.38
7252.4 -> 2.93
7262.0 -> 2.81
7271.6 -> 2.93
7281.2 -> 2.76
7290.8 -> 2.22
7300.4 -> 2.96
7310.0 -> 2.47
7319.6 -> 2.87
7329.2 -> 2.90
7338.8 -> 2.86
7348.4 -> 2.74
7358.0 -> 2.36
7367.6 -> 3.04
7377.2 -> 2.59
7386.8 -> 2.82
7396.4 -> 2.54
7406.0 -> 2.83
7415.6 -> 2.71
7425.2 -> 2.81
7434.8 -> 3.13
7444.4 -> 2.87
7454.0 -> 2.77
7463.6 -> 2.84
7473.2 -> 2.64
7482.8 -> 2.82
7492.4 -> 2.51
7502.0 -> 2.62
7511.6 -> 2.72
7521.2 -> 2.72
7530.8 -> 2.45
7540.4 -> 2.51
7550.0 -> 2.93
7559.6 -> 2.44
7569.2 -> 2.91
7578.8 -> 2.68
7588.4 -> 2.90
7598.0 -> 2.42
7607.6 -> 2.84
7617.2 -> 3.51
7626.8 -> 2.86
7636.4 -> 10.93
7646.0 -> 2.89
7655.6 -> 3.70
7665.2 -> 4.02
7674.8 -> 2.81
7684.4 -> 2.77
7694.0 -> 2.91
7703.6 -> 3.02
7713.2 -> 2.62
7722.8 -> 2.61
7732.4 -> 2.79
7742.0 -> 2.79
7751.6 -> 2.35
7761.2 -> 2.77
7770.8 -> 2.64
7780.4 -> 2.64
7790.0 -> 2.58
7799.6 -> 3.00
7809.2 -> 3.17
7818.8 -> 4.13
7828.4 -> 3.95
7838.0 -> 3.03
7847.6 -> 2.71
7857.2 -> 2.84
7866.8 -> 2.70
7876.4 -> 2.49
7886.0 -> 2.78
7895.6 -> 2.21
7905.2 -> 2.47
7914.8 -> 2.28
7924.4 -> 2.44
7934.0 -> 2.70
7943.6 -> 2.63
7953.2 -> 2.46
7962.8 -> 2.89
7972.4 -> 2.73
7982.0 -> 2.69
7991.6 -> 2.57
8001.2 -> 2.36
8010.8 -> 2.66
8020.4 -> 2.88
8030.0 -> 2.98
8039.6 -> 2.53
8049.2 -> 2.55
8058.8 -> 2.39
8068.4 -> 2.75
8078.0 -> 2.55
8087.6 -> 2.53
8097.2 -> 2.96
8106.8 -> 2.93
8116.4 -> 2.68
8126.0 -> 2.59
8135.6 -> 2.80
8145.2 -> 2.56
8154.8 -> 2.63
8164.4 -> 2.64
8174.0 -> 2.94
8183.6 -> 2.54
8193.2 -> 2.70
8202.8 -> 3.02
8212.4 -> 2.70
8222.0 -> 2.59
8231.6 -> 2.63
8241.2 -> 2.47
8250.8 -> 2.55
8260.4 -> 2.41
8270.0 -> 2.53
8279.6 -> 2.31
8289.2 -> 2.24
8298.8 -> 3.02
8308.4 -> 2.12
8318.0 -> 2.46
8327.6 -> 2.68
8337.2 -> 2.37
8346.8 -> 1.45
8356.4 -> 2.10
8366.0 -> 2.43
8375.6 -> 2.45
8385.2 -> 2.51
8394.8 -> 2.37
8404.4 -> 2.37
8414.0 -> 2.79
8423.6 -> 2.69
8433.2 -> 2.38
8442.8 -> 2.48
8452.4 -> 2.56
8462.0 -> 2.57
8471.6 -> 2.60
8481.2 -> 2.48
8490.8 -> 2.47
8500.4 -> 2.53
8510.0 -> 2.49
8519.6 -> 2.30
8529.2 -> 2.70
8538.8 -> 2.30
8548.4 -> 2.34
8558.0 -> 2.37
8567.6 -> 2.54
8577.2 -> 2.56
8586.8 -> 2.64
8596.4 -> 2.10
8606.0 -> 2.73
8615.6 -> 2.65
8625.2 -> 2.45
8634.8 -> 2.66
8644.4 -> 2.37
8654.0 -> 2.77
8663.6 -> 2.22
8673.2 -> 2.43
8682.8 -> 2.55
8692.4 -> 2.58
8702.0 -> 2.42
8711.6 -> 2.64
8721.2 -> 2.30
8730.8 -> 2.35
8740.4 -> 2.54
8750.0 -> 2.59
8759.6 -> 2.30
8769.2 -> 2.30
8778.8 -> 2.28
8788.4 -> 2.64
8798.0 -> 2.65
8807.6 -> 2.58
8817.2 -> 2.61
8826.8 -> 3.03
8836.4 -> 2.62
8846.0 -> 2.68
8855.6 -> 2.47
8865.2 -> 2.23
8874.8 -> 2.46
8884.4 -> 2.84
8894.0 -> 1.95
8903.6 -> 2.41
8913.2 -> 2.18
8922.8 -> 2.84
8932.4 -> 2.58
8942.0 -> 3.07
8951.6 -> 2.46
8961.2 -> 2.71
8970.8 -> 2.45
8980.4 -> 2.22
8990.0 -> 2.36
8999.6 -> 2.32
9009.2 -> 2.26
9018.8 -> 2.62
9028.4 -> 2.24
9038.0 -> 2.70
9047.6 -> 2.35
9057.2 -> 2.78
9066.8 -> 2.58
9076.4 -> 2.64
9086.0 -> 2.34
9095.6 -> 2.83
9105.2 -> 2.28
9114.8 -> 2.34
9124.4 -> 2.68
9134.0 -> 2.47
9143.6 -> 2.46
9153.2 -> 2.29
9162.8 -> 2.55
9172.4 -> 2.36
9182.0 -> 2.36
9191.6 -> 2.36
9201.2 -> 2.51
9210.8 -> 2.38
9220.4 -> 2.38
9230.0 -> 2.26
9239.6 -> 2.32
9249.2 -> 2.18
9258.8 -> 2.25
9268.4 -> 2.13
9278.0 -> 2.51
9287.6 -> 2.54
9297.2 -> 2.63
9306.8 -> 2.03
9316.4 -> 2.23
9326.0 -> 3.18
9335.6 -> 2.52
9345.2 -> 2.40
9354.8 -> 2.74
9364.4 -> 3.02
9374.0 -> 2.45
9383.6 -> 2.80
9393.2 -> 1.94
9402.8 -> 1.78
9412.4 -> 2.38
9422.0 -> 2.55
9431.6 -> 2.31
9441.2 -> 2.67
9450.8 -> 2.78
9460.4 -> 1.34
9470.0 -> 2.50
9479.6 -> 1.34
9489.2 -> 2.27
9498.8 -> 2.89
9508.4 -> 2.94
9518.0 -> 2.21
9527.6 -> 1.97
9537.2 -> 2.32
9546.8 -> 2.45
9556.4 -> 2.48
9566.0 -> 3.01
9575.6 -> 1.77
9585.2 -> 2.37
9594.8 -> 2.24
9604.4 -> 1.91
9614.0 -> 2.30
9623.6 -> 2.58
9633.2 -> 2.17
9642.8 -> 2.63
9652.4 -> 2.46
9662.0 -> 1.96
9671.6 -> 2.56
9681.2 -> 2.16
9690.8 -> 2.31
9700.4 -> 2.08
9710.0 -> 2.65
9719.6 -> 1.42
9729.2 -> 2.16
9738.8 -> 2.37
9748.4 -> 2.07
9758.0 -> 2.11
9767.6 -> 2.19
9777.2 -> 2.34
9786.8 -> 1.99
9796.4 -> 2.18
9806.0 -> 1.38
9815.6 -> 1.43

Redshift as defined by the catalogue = 0.16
